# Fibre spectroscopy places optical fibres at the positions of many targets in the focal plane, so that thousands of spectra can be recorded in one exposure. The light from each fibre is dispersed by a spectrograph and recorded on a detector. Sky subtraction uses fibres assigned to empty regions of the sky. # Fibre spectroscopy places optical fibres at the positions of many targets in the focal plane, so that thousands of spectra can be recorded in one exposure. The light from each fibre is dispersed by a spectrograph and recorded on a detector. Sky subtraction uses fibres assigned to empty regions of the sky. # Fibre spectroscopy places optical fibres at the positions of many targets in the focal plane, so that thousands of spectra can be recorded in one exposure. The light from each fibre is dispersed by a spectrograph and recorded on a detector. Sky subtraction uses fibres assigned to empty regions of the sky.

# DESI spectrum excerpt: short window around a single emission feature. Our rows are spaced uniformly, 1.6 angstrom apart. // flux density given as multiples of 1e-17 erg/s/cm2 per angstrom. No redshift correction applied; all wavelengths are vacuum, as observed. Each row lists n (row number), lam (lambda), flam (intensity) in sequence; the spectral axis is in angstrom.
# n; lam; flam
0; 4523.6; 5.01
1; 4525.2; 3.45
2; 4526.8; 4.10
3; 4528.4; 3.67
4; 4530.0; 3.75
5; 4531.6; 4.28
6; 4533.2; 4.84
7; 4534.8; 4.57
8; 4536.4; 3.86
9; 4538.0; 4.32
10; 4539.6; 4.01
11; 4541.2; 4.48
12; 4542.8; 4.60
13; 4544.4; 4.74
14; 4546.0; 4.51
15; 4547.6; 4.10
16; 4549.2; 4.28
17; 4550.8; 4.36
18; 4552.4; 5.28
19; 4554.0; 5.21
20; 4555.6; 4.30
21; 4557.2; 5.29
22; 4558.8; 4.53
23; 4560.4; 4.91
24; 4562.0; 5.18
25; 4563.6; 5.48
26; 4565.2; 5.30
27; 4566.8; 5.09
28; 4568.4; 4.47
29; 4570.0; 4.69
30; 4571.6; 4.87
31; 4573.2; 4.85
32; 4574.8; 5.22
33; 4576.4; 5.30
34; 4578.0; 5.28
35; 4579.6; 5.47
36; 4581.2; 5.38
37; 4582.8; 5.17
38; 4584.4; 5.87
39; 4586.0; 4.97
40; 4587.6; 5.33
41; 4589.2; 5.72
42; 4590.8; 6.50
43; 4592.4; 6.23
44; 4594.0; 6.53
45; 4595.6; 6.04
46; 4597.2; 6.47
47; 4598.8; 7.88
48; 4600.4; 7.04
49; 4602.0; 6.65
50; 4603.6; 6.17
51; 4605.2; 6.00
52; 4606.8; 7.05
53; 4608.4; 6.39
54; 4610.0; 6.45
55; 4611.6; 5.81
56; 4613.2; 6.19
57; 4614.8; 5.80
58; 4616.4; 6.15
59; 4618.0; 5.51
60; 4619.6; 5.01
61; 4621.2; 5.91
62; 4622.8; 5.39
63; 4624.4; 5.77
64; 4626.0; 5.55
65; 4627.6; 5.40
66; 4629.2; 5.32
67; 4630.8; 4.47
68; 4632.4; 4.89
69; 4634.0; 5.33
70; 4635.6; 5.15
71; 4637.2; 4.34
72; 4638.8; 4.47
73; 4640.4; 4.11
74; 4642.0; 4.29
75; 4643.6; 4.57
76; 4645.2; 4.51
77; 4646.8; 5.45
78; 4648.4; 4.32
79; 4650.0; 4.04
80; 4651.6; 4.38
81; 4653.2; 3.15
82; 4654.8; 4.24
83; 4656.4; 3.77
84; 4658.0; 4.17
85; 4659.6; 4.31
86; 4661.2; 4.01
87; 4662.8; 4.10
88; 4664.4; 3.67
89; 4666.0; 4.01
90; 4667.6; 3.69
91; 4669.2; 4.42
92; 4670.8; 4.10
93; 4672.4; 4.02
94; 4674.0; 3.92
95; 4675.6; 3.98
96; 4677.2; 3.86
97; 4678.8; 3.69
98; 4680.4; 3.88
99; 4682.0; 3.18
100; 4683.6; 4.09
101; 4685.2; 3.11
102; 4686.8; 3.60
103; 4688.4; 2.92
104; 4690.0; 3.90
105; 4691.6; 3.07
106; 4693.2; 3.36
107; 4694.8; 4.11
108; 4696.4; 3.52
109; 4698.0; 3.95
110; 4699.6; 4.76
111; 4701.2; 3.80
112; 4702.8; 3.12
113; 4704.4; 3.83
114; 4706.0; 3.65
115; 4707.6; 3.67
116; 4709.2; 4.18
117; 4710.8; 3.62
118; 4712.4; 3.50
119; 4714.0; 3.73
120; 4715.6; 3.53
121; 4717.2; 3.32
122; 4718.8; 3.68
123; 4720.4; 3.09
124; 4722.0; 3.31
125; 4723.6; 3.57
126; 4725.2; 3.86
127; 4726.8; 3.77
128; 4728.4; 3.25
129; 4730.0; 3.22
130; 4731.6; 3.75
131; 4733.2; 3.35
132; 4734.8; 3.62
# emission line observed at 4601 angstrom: C III]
